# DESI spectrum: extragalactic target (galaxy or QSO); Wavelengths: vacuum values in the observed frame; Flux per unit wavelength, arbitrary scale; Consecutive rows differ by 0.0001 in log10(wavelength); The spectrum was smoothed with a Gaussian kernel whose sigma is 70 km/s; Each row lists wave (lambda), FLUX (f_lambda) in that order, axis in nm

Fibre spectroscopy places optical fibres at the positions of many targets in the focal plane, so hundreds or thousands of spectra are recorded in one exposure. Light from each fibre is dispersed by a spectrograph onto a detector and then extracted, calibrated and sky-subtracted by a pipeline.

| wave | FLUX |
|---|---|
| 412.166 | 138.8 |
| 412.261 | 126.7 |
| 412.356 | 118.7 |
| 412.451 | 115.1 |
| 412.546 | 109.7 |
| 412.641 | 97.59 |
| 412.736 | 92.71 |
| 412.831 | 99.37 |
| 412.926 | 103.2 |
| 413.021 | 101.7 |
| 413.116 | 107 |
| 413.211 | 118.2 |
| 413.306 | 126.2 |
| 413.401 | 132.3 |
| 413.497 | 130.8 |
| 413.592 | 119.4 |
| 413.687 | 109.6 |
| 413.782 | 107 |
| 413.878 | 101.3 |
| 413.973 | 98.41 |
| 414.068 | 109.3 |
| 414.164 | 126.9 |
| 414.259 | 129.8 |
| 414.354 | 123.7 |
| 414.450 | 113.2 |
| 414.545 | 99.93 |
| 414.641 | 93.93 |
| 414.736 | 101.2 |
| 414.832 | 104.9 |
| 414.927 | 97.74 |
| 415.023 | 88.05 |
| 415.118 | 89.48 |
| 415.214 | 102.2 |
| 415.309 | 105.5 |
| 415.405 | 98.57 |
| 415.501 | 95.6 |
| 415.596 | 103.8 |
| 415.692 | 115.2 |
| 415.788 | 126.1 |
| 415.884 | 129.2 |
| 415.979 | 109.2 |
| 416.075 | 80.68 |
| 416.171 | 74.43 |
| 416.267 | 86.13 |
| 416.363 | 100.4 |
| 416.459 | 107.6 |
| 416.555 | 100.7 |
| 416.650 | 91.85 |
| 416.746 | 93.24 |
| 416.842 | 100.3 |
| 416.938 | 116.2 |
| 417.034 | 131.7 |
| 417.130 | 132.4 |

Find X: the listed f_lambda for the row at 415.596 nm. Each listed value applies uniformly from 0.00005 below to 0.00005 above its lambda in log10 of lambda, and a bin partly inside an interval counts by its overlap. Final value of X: 103.8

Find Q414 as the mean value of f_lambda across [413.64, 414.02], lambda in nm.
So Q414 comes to 104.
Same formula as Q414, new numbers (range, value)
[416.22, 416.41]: 93.2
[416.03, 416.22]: 77.4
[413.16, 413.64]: 125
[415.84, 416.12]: 107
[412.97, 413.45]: 117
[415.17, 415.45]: 102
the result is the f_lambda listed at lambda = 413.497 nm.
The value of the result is 130.8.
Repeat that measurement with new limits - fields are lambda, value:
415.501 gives 95.6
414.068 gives 109.3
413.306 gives 126.2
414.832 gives 104.9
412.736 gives 92.71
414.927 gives 97.74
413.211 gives 118.2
